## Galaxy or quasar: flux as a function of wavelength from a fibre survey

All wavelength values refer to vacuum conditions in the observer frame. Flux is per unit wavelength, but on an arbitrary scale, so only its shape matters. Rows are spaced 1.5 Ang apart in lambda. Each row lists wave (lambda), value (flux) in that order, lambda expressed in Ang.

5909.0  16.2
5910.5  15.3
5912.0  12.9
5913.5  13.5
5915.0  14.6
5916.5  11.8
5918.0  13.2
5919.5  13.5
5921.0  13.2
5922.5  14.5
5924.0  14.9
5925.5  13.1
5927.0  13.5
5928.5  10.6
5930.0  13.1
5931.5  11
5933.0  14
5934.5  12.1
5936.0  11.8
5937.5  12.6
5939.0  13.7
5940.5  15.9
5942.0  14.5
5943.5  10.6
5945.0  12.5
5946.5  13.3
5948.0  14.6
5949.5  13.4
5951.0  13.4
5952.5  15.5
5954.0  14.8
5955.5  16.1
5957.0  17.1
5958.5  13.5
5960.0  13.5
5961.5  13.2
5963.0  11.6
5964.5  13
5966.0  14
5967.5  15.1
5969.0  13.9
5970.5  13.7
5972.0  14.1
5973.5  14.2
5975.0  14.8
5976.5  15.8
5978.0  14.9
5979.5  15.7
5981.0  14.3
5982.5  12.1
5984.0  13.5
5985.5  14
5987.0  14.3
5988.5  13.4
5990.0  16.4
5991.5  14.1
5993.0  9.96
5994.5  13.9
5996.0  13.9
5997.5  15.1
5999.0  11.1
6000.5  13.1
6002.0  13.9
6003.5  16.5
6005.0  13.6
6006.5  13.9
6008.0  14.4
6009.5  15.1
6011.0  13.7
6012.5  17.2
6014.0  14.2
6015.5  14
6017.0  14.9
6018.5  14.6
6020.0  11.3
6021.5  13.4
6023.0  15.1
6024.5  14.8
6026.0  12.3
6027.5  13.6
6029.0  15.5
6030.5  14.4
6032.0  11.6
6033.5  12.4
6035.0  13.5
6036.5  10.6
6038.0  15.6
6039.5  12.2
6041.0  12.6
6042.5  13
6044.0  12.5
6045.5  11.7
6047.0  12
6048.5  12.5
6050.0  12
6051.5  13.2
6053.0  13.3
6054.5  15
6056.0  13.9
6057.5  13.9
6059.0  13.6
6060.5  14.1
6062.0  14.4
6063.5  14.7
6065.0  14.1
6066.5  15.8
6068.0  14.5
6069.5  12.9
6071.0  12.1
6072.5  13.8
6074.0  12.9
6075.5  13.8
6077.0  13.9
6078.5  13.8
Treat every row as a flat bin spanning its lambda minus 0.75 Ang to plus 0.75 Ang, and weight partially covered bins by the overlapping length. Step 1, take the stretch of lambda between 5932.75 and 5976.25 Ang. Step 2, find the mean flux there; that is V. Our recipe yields 13.8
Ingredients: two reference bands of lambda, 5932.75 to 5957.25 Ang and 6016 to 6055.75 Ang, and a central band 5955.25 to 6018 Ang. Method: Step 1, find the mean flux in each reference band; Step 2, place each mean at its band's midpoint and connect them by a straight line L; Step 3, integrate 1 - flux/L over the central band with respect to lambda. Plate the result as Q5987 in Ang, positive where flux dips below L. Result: -2.8 Ang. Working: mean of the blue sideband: 13.8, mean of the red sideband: 13.2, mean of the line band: 14.1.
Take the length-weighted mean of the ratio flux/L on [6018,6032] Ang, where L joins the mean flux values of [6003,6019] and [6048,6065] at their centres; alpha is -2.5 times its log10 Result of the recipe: 0.05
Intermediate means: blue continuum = 14.7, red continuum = 13.7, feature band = 13.8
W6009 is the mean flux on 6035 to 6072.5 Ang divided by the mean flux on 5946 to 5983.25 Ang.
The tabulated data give 0.94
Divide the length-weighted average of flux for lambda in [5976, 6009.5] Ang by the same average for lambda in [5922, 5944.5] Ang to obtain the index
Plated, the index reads 1.07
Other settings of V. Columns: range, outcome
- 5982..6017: 14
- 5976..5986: 14.3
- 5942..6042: 13.9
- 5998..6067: 13.7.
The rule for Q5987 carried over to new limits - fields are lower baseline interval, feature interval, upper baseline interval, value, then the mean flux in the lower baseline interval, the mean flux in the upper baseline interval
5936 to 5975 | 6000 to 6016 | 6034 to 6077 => -1.09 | 13.9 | 13.4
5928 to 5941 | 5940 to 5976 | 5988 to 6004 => -2.47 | 12.7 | 13.7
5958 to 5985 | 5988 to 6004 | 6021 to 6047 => -0.09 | 13.9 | 13.2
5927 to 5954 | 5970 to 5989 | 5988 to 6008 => -0.91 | 13.2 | 13.8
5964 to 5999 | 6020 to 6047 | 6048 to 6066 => 1.40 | 14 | 13.8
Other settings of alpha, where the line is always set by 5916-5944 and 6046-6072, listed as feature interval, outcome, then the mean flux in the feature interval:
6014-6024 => -0.04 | 13.9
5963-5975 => -0.05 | 13.9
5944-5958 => -0.10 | 14.4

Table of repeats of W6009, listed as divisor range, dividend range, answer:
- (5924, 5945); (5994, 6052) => 1.05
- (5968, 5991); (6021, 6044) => 0.93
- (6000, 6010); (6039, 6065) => 0.92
